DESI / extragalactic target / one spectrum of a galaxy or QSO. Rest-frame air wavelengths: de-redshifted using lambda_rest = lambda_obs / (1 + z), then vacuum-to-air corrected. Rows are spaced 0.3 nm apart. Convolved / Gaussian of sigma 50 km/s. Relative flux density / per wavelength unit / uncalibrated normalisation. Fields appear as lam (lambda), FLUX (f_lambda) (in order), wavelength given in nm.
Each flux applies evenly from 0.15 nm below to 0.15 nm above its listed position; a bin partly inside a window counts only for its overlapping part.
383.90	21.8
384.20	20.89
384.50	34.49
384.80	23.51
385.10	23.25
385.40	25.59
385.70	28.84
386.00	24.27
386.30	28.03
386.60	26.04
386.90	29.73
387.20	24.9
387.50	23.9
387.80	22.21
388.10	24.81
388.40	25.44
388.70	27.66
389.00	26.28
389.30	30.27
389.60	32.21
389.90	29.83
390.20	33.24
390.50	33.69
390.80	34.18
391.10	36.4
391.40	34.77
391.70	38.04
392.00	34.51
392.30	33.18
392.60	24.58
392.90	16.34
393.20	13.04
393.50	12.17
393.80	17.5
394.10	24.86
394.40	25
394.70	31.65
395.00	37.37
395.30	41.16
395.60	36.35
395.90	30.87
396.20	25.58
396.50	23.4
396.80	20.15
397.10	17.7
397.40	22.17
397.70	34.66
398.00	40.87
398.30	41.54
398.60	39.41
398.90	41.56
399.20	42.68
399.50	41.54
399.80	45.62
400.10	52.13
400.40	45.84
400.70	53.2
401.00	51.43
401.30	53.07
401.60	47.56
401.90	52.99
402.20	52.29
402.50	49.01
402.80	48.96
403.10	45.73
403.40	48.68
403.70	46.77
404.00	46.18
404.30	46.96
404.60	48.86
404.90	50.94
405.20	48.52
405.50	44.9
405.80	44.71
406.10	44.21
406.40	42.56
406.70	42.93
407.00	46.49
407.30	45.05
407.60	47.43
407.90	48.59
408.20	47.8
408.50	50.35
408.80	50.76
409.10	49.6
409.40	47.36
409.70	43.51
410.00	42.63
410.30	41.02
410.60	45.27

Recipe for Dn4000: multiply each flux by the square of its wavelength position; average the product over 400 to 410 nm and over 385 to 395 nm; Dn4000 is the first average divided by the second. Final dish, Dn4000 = 1.89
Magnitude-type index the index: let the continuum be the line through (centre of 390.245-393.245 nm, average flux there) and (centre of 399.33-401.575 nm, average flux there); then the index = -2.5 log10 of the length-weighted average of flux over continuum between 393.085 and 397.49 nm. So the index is 0.44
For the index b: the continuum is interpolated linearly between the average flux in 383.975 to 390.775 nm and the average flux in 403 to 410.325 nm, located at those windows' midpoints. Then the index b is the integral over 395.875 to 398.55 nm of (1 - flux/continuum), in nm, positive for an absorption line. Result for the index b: 0.61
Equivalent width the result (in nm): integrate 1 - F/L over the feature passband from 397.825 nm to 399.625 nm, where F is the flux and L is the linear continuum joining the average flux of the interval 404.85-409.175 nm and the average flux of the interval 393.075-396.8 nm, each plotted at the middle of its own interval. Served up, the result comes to -0.46 nm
